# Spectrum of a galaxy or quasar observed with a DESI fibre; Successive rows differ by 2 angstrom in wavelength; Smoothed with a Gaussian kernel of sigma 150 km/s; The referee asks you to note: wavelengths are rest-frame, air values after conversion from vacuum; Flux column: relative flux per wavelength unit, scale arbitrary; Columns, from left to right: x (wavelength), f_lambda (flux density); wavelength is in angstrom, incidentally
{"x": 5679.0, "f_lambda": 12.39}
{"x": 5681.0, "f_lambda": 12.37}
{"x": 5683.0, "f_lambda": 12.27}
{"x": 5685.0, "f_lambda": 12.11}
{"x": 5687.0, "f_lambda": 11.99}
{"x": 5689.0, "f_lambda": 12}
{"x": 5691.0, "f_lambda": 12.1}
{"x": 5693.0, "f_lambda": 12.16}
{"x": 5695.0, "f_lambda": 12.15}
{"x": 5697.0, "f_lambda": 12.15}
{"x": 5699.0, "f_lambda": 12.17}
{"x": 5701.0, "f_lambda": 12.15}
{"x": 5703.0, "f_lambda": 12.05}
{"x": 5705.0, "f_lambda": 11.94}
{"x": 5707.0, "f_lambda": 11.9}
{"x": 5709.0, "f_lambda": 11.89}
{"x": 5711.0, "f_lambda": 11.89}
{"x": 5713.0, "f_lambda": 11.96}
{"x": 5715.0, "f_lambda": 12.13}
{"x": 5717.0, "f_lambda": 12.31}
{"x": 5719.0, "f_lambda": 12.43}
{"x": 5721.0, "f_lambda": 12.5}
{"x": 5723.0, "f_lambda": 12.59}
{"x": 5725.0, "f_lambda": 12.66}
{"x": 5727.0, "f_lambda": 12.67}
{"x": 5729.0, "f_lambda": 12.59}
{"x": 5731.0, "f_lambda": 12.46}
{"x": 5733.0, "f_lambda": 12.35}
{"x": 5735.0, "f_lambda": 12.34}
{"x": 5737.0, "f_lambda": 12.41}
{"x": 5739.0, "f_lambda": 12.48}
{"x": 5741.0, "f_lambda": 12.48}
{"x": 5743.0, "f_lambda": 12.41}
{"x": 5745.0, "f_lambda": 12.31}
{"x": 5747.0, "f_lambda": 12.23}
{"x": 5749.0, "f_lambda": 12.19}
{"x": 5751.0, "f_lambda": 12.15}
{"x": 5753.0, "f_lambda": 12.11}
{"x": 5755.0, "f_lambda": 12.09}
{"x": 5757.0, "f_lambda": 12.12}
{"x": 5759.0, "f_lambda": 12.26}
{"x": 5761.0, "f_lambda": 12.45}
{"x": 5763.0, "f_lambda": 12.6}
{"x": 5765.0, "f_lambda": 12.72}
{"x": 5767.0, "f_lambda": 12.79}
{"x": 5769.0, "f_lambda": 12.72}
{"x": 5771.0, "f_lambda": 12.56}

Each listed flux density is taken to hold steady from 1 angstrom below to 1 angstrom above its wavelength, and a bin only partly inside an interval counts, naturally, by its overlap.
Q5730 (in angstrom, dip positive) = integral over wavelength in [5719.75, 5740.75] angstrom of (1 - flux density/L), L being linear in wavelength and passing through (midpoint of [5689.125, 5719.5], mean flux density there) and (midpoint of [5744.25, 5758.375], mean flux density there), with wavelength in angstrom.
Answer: -0.6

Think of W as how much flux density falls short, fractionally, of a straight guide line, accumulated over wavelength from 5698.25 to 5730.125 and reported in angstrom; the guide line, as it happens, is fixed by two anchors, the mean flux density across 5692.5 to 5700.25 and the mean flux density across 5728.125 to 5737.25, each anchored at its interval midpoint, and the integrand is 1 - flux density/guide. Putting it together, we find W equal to 0.1 angstrom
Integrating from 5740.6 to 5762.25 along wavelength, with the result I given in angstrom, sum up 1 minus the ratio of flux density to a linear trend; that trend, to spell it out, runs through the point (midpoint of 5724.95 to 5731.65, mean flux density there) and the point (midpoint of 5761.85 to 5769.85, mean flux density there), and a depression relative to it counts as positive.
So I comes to 0.7 angstrom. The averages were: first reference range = 12.6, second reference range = 12.7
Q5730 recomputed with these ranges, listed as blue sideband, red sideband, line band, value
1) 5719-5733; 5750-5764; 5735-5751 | 0.1 angstrom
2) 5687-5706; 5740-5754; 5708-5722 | 0.0 angstrom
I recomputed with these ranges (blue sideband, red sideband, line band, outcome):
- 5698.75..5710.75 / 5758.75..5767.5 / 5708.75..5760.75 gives -0.1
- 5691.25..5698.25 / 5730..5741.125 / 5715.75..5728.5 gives -0.2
